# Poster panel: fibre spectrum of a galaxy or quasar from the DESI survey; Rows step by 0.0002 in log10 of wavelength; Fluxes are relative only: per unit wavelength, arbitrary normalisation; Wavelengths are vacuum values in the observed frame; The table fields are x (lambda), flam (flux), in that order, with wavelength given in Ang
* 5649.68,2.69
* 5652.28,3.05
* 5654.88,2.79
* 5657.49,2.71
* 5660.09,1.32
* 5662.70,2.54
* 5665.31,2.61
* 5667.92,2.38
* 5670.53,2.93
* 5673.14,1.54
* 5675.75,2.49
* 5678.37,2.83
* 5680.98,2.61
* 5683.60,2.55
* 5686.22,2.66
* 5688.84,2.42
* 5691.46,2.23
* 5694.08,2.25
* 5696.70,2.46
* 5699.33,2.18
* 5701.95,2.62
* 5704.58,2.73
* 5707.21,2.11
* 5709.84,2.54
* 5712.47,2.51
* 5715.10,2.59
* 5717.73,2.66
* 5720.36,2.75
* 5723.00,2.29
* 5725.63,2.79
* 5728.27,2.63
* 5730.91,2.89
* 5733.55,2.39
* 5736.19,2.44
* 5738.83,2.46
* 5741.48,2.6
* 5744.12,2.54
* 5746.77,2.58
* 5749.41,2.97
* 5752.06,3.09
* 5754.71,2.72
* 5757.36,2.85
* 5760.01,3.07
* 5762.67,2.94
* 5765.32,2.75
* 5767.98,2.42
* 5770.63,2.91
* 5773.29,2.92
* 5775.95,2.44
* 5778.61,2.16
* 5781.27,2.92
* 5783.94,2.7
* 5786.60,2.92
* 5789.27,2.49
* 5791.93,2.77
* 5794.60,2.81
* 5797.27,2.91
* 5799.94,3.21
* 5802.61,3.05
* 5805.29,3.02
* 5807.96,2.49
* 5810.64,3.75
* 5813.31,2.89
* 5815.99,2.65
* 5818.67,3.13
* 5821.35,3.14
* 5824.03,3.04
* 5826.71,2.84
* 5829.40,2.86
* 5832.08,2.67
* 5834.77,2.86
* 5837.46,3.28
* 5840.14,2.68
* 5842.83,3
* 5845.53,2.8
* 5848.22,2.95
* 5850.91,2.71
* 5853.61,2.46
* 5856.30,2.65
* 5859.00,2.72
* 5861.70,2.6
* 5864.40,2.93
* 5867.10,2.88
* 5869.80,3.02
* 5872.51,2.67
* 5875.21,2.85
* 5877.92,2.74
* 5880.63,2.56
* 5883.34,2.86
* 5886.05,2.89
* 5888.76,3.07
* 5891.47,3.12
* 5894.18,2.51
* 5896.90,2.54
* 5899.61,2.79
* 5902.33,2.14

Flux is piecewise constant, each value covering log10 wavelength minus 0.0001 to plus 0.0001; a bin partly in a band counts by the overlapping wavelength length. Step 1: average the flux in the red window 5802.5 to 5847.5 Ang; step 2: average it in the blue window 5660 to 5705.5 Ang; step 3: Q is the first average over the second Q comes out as 1.2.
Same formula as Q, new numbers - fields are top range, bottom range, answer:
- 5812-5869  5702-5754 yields 1.09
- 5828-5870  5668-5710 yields 1.15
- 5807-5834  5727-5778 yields 1.09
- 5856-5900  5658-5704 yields 1.16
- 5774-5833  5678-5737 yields 1.13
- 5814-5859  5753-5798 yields 1.04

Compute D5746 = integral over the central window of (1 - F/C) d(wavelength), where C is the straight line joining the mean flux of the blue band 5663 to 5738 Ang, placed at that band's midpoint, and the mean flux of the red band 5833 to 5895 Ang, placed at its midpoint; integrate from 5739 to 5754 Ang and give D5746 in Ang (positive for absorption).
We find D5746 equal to -0.8 Ang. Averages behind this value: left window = 2.5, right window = 2.82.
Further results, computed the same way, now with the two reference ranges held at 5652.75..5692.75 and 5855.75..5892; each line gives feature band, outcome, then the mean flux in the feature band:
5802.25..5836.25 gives -2.9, 2.95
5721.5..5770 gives -2.0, 2.69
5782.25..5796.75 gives -0.5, 2.75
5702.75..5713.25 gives 0.2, 2.48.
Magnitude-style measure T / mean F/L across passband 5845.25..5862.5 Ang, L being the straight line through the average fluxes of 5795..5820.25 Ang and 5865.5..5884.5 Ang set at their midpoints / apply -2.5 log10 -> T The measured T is 0.07 mag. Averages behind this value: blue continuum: 3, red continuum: 2.8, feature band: 2.7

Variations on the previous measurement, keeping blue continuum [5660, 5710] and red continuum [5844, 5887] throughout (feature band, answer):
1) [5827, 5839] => -0.078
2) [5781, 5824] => -0.111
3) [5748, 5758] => -0.142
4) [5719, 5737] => -0.041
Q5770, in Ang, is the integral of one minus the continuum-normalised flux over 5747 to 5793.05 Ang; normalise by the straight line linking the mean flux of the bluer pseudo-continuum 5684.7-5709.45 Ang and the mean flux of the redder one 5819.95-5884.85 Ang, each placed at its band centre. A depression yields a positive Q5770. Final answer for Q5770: -2.80 Ang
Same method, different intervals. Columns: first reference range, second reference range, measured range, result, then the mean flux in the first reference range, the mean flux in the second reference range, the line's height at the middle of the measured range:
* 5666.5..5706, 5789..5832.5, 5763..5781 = 1.0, 2.46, 2.94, 2.79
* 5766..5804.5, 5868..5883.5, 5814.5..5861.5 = -1.2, 2.76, 2.78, 2.77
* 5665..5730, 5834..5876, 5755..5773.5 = -1.4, 2.5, 2.82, 2.63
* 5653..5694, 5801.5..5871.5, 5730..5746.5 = 0.5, 2.44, 2.89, 2.62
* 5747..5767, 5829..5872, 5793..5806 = -0.6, 2.89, 2.81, 2.85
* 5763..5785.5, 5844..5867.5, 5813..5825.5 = -1.2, 2.67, 2.74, 2.71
